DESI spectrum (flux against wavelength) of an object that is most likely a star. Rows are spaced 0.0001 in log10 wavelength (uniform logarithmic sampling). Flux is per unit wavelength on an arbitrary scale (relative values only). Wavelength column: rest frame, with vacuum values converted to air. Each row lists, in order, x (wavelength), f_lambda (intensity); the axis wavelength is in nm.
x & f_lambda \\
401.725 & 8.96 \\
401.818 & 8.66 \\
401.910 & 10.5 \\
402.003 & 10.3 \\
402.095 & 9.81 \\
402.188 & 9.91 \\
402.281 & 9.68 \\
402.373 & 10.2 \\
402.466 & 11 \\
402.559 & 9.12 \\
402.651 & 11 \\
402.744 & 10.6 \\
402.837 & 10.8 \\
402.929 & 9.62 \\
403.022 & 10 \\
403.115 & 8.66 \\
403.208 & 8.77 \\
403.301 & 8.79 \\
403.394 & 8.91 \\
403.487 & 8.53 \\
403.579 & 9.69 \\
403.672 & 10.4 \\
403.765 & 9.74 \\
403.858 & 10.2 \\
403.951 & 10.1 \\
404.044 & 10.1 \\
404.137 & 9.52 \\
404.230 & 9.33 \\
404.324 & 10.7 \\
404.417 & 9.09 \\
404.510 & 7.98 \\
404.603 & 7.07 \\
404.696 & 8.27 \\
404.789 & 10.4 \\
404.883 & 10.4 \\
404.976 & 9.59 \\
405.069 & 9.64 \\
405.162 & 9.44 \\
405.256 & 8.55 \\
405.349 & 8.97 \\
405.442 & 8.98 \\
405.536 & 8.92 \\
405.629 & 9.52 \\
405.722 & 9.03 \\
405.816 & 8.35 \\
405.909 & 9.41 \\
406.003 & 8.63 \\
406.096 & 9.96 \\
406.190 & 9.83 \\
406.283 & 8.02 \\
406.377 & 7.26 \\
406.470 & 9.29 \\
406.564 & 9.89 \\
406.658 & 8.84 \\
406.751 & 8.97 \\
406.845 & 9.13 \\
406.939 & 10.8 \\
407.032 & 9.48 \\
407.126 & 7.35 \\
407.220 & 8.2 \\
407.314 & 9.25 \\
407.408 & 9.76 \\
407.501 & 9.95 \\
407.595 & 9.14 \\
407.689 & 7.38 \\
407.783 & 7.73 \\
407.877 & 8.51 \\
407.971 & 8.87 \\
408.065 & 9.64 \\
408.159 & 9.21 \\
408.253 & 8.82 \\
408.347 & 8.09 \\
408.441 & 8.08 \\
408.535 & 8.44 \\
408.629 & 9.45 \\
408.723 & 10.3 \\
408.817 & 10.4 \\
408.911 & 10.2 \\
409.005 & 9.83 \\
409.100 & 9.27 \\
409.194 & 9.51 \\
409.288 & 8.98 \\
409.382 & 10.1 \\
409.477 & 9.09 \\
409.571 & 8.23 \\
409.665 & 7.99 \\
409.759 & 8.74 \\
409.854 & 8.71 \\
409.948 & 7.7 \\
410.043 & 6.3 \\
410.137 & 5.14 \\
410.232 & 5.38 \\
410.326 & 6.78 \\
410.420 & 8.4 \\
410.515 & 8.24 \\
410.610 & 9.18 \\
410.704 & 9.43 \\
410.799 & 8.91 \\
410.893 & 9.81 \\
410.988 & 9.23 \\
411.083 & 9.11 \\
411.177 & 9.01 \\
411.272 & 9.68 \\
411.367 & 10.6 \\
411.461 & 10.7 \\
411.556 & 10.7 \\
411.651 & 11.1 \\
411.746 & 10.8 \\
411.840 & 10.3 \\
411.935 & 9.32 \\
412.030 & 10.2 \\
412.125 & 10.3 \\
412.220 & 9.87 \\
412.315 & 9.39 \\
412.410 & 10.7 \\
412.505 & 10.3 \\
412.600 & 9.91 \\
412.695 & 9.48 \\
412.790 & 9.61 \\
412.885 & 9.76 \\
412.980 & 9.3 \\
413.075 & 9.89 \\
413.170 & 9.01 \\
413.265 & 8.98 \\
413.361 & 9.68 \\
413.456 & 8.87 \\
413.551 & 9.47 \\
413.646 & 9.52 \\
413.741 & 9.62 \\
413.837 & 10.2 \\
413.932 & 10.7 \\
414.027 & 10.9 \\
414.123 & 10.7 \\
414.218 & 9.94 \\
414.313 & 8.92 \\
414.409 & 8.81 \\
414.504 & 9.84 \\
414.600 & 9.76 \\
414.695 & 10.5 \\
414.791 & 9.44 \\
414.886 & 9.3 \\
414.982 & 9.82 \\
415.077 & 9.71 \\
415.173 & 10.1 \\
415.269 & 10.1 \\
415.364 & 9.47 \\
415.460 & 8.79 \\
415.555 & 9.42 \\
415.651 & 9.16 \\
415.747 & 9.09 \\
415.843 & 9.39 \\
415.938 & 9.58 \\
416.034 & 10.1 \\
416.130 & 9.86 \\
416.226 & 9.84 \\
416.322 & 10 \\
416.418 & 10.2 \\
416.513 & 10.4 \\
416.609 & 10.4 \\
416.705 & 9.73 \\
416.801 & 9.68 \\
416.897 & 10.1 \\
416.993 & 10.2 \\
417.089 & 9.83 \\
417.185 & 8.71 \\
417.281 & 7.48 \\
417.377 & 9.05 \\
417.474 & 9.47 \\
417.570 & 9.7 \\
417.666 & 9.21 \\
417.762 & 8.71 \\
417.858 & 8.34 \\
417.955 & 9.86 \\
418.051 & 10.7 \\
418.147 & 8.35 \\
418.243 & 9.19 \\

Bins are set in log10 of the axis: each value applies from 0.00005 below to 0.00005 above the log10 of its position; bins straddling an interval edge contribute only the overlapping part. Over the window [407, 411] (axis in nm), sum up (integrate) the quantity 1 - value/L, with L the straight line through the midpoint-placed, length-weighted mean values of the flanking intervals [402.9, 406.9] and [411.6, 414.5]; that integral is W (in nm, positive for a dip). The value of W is 0.363 nm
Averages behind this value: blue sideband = 9.22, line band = 8.67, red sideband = 9.85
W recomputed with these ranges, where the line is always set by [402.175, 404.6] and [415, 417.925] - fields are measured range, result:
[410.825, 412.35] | -0.067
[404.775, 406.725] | 0.096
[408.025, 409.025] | 0.032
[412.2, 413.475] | -0.009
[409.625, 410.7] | 0.226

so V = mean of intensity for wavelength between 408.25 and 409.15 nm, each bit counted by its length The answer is 9.31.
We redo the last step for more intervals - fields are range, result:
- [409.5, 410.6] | 7.52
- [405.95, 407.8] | 8.96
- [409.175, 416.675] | 9.44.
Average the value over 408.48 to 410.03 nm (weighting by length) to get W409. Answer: 9.11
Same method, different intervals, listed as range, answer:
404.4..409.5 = 9.08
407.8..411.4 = 8.76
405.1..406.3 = 9.08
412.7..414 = 9.61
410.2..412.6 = 9.53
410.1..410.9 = 7.86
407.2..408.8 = 8.91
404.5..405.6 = 9.06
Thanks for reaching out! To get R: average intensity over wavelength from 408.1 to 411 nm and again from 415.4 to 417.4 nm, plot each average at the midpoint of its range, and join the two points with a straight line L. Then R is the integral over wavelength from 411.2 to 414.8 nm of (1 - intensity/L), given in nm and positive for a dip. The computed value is -0.32 nm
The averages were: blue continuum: 8.64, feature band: 9.91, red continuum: 9.58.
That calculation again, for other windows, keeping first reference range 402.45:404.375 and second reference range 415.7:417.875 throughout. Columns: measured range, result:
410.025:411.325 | 0.19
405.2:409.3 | 0.28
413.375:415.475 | -0.04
